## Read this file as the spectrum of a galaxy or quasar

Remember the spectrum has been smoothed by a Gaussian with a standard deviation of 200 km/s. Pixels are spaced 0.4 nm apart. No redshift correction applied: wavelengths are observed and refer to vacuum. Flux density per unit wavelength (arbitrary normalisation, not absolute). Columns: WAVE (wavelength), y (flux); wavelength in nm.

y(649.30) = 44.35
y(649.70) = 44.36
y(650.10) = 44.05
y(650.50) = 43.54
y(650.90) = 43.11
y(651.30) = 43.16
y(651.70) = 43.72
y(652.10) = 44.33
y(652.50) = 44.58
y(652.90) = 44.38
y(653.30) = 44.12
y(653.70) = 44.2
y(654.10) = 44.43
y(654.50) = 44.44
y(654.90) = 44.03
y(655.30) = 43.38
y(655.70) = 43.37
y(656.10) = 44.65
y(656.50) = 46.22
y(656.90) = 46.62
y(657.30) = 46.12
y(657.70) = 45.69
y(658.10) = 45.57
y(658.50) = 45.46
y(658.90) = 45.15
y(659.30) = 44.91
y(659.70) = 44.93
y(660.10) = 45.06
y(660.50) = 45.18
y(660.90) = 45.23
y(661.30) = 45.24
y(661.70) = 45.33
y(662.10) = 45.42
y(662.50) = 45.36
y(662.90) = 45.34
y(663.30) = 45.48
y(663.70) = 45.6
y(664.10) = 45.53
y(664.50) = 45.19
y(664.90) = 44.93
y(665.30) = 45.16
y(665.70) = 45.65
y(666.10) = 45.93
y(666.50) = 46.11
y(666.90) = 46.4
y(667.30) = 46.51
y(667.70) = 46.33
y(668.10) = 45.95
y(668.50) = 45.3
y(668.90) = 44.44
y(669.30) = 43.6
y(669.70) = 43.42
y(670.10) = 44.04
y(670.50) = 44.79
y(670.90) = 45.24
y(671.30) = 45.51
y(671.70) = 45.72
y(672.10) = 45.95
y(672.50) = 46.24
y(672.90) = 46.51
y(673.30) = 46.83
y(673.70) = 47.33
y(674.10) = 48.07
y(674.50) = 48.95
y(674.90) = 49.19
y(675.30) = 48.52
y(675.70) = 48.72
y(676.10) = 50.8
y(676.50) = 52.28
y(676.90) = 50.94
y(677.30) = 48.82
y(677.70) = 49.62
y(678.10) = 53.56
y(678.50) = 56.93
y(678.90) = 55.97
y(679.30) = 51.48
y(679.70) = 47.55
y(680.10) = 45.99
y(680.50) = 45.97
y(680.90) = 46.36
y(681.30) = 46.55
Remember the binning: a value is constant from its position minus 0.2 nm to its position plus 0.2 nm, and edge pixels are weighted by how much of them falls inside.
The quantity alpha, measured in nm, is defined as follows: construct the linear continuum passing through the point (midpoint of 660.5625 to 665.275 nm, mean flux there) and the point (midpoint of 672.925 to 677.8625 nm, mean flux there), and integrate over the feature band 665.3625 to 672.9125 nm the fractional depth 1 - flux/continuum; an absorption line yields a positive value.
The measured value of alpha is 0.28 nm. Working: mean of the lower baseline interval 45.3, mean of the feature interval 45.4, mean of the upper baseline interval 49.1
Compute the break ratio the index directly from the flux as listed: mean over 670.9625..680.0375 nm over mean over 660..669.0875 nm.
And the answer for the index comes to 1.1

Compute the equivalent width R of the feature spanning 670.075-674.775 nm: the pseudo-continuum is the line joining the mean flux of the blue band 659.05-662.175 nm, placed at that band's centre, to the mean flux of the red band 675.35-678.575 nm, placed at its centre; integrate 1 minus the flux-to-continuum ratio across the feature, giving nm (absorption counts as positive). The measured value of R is 0.29 nm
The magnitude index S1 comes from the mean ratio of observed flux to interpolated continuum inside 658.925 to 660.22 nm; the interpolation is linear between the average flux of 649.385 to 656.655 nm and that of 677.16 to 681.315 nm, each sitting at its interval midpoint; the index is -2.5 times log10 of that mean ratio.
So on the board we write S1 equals 0.01 mag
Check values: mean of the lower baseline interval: 44.1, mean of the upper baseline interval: 50.1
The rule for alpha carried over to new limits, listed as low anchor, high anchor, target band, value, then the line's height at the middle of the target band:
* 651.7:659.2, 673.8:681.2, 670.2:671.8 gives 0.11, 48.4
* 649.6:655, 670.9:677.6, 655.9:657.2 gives -0.03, 44.8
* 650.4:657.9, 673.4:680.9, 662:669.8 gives 0.30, 47.2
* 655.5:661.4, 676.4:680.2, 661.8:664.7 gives 0.08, 46.8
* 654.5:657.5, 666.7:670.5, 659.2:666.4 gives -0.05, 45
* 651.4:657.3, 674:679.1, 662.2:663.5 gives 0.04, 47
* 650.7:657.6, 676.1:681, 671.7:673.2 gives 0.09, 49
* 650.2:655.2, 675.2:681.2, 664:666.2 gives 0.08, 47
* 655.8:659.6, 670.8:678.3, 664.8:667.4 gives 0.06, 47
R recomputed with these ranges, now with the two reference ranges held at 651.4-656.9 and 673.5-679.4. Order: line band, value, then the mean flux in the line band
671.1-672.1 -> 0.07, 45.7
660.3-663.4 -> 0.08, 45.3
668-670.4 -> 0.21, 44.4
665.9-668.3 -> 0.09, 46.2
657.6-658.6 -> 0.00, 45.6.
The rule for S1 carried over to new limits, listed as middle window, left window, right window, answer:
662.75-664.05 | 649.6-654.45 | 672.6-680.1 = 0.03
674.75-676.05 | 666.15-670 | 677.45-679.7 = 0.03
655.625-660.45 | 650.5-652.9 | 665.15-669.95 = -0.02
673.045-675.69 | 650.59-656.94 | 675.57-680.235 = 0.04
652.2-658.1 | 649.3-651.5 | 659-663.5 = -0.01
